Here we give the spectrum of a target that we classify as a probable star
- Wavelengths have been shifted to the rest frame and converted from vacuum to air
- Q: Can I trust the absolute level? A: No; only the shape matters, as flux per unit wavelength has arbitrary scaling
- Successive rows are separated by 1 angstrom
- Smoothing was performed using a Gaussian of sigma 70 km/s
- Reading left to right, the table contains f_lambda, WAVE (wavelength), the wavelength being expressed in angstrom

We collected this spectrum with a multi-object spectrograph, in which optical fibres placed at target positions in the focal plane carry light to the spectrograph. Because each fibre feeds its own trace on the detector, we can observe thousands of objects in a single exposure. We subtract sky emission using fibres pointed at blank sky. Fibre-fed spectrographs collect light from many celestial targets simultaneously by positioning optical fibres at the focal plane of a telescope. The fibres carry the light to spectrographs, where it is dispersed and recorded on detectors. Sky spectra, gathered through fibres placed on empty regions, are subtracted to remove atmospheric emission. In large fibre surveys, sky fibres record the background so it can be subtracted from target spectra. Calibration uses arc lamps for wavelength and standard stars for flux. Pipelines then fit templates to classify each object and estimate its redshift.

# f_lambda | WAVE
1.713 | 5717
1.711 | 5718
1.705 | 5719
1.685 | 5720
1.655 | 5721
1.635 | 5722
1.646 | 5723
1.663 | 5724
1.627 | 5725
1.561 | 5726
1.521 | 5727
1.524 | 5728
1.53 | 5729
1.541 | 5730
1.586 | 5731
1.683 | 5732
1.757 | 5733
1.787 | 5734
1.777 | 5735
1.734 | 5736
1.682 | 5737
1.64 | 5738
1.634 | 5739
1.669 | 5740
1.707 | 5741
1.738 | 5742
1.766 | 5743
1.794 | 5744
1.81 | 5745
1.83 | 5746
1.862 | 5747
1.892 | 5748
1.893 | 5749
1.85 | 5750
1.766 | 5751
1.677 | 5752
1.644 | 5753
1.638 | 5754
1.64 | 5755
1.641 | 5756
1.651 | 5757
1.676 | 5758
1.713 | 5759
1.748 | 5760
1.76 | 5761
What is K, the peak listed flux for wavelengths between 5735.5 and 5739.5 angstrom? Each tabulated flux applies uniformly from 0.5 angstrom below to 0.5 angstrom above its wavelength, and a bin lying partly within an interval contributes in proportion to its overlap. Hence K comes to 1.734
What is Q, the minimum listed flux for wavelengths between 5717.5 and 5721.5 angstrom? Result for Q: 1.655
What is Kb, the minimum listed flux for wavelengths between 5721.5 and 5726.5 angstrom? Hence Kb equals 1.561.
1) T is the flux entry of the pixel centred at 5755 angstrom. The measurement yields 1.64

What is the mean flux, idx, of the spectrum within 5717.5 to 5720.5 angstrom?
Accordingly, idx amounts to 1.7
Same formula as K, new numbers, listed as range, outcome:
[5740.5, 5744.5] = 1.794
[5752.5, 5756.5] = 1.644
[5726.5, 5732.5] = 1.683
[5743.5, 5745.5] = 1.81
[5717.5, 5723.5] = 1.711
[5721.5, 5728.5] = 1.663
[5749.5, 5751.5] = 1.85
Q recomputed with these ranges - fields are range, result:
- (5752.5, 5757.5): 1.638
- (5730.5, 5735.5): 1.586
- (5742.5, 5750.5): 1.766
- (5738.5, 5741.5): 1.634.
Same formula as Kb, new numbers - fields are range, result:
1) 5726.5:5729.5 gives 1.521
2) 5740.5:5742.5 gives 1.707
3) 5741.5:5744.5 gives 1.738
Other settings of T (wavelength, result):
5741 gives 1.707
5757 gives 1.651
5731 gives 1.586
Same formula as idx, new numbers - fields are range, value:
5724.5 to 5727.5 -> 1.57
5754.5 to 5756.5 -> 1.64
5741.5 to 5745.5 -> 1.78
